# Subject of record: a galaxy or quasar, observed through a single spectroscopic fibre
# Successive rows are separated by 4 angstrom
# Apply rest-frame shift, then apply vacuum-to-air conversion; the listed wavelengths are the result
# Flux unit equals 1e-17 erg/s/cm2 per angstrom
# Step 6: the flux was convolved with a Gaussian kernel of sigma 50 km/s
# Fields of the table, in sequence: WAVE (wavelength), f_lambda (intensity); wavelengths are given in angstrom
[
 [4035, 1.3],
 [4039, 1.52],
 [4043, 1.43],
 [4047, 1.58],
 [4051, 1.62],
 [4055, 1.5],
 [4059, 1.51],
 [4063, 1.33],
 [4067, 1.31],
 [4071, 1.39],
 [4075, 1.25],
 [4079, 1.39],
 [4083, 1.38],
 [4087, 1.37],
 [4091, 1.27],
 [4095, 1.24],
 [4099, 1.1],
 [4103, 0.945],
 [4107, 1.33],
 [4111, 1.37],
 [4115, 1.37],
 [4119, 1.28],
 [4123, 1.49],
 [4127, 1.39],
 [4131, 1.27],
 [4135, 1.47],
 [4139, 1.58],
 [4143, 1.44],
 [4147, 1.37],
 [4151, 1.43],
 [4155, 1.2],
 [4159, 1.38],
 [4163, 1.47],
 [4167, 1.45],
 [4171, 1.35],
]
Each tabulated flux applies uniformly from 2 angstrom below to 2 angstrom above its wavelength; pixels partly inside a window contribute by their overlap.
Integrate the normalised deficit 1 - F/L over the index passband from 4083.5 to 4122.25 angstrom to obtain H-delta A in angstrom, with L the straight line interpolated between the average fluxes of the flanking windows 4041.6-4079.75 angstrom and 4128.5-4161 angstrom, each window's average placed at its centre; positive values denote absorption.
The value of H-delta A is 4.03 angstrom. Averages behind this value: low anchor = 1.43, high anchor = 1.39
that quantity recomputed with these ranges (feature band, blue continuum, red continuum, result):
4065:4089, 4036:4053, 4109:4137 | 1.9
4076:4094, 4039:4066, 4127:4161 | 1.4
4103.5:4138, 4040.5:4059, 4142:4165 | 1.6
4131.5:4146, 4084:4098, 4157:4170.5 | -0.9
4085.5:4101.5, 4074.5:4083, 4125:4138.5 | 1.5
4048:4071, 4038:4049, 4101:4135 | 0.2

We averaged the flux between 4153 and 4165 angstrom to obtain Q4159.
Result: 1.35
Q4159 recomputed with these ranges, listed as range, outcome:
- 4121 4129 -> 1.44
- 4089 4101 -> 1.2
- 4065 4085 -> 1.34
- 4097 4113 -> 1.19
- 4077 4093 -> 1.35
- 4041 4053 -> 1.54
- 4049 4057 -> 1.56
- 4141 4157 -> 1.36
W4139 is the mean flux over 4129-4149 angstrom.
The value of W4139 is 1.43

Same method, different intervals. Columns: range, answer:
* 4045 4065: 1.51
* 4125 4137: 1.38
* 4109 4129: 1.38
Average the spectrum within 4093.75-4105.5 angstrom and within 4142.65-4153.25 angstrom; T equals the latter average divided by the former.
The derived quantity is 1.3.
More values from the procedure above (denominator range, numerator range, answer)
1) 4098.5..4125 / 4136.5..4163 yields 1.10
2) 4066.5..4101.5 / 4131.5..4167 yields 1.09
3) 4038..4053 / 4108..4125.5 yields 0.89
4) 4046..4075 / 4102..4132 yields 0.91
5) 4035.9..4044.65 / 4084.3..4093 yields 0.91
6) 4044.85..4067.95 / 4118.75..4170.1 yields 0.95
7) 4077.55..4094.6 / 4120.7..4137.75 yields 1.05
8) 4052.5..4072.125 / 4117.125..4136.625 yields 0.98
